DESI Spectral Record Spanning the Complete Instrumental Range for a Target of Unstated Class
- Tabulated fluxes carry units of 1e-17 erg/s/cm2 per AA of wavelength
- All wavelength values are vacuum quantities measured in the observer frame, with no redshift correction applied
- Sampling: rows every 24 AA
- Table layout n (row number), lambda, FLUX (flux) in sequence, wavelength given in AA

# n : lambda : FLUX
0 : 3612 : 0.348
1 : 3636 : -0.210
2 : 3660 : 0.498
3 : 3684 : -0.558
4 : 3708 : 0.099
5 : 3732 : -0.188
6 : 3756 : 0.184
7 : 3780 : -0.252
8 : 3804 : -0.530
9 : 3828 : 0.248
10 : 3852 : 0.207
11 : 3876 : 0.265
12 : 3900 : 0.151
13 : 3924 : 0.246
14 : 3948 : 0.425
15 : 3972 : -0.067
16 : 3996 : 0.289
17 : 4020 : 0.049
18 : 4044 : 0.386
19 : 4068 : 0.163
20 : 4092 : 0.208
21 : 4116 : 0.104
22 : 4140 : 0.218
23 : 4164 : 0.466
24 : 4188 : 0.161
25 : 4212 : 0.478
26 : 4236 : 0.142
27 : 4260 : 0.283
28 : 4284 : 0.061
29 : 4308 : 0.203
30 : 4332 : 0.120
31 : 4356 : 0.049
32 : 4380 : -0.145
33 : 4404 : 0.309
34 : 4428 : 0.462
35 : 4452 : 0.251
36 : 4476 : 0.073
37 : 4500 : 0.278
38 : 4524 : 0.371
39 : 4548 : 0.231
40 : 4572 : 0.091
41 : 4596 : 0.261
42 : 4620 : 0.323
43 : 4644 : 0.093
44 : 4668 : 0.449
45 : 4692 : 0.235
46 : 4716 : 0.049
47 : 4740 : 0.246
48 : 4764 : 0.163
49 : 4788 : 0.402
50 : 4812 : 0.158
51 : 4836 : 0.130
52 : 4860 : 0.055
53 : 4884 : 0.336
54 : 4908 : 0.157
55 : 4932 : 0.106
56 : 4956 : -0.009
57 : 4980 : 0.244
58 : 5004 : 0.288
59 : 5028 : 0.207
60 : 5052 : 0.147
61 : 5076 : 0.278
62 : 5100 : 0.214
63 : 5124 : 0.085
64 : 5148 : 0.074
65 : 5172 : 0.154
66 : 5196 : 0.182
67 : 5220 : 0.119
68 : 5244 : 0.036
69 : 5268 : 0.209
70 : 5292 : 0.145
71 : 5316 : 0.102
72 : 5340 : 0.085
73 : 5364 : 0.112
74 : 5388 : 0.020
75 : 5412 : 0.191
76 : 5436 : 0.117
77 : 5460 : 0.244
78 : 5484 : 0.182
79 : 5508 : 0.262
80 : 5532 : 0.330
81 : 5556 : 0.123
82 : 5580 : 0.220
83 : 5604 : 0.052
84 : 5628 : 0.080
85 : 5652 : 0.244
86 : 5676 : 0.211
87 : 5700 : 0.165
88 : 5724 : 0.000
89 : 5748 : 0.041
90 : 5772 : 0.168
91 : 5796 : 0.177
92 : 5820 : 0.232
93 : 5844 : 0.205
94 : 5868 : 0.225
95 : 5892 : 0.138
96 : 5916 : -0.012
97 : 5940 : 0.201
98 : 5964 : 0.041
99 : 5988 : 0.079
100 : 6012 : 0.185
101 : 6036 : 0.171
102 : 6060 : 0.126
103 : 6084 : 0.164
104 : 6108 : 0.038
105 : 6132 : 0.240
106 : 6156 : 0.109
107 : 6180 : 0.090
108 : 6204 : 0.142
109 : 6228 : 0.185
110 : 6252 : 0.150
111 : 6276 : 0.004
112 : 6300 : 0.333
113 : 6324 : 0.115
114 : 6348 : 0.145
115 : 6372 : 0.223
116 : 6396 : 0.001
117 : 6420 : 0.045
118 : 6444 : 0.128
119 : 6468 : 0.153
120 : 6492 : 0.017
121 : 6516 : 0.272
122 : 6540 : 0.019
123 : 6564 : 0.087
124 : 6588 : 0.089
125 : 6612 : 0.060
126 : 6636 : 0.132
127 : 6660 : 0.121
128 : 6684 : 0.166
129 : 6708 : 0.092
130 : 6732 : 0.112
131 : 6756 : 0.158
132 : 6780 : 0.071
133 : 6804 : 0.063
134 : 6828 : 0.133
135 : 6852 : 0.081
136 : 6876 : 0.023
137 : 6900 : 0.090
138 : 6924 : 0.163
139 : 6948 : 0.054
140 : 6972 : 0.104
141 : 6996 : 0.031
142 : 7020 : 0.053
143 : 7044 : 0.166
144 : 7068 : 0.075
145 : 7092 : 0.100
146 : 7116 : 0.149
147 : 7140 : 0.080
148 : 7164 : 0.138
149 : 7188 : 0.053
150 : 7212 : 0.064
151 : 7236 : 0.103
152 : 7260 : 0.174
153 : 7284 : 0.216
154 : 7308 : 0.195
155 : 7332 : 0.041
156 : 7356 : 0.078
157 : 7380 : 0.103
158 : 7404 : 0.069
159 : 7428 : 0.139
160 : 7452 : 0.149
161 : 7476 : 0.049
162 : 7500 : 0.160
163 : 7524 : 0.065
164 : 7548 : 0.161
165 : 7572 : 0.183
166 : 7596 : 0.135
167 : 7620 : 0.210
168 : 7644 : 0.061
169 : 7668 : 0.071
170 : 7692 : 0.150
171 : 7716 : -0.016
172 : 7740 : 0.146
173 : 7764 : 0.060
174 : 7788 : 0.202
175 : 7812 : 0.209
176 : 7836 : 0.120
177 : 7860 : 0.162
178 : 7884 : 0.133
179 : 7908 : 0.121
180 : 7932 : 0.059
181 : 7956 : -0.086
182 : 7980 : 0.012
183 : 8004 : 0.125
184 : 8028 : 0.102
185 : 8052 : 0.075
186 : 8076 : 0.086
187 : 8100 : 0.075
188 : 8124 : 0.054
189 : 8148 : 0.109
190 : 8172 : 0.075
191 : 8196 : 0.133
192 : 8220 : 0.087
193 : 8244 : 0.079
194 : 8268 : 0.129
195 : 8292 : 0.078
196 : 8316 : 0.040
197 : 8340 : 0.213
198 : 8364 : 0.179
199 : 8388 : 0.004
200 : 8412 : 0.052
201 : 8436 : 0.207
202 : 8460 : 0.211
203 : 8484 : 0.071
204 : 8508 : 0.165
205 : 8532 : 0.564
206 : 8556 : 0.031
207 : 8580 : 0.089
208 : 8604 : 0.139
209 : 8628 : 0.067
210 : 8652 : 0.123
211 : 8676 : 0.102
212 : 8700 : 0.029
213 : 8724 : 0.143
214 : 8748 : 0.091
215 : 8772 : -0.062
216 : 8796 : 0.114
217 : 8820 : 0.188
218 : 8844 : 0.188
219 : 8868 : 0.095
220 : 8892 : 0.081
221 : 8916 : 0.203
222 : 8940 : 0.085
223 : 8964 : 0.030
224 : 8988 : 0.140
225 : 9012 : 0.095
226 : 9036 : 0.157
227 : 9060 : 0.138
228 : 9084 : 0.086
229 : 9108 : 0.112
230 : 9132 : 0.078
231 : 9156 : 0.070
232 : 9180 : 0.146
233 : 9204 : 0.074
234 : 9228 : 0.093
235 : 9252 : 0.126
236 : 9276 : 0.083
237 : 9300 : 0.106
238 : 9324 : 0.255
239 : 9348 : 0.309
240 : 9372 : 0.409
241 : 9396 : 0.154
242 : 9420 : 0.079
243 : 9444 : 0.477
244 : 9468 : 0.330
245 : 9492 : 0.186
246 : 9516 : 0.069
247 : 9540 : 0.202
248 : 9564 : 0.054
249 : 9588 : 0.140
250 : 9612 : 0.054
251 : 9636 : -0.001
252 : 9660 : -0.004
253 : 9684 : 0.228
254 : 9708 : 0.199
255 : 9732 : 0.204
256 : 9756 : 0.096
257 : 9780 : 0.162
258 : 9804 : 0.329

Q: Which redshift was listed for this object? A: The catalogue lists 1.290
